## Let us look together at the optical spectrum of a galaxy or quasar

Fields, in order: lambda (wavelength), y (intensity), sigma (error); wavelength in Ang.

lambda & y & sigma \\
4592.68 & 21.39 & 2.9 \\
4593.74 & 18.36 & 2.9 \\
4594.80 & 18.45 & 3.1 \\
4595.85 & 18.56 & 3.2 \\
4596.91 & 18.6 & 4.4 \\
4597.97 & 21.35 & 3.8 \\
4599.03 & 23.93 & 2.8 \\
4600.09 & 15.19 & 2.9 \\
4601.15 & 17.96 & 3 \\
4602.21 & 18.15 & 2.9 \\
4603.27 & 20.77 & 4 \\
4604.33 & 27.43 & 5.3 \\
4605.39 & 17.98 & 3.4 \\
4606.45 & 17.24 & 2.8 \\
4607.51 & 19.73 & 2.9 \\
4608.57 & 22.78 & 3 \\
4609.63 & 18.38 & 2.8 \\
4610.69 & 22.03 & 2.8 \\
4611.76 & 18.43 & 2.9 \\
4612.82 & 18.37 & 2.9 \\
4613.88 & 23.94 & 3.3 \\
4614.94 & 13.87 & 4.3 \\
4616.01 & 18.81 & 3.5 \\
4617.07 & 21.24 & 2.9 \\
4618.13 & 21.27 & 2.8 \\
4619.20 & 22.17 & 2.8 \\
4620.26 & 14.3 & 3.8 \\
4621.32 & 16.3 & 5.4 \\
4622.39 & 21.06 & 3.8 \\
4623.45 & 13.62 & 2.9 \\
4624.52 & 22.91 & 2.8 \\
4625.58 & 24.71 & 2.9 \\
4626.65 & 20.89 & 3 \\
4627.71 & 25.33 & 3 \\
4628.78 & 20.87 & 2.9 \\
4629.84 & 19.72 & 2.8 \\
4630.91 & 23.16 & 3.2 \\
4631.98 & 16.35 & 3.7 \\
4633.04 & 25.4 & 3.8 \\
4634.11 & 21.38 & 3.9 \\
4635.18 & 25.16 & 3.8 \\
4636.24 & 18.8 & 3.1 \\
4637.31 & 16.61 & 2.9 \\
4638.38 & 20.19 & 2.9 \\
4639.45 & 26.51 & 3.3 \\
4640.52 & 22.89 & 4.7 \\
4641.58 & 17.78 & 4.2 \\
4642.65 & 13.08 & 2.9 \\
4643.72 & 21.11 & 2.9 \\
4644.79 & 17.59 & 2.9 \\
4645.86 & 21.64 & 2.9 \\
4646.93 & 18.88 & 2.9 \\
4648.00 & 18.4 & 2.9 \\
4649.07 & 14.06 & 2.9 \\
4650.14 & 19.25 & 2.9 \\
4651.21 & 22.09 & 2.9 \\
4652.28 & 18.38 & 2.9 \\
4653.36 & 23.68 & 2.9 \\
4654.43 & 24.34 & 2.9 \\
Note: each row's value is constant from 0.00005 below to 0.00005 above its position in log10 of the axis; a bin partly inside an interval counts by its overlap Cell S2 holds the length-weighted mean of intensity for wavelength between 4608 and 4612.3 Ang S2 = 20.4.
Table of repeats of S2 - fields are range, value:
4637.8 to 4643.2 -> 20.1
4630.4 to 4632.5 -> 19.7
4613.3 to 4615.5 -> 18.9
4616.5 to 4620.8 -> 19.8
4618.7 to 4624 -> 17.5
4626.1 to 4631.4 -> 22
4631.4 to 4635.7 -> 22.1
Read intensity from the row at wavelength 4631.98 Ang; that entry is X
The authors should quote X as 16.35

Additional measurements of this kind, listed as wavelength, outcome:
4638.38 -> 20.19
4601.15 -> 17.96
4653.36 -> 23.68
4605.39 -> 17.98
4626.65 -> 20.89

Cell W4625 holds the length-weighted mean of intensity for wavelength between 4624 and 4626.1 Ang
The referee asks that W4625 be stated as 23.9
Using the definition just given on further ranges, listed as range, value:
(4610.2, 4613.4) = 19.6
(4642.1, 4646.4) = 18.3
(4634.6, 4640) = 21.4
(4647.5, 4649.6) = 16.2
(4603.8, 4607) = 20.9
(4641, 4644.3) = 17.5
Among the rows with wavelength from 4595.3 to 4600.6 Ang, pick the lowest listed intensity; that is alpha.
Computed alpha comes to 15.19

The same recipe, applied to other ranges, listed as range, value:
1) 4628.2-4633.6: 16.35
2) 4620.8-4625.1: 13.62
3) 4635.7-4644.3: 13.08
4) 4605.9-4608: 17.24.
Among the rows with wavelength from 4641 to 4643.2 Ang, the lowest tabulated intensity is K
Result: 13.08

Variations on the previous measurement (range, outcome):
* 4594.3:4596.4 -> 18.45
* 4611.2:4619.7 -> 13.87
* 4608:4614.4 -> 18.37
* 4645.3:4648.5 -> 18.4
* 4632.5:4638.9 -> 16.61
